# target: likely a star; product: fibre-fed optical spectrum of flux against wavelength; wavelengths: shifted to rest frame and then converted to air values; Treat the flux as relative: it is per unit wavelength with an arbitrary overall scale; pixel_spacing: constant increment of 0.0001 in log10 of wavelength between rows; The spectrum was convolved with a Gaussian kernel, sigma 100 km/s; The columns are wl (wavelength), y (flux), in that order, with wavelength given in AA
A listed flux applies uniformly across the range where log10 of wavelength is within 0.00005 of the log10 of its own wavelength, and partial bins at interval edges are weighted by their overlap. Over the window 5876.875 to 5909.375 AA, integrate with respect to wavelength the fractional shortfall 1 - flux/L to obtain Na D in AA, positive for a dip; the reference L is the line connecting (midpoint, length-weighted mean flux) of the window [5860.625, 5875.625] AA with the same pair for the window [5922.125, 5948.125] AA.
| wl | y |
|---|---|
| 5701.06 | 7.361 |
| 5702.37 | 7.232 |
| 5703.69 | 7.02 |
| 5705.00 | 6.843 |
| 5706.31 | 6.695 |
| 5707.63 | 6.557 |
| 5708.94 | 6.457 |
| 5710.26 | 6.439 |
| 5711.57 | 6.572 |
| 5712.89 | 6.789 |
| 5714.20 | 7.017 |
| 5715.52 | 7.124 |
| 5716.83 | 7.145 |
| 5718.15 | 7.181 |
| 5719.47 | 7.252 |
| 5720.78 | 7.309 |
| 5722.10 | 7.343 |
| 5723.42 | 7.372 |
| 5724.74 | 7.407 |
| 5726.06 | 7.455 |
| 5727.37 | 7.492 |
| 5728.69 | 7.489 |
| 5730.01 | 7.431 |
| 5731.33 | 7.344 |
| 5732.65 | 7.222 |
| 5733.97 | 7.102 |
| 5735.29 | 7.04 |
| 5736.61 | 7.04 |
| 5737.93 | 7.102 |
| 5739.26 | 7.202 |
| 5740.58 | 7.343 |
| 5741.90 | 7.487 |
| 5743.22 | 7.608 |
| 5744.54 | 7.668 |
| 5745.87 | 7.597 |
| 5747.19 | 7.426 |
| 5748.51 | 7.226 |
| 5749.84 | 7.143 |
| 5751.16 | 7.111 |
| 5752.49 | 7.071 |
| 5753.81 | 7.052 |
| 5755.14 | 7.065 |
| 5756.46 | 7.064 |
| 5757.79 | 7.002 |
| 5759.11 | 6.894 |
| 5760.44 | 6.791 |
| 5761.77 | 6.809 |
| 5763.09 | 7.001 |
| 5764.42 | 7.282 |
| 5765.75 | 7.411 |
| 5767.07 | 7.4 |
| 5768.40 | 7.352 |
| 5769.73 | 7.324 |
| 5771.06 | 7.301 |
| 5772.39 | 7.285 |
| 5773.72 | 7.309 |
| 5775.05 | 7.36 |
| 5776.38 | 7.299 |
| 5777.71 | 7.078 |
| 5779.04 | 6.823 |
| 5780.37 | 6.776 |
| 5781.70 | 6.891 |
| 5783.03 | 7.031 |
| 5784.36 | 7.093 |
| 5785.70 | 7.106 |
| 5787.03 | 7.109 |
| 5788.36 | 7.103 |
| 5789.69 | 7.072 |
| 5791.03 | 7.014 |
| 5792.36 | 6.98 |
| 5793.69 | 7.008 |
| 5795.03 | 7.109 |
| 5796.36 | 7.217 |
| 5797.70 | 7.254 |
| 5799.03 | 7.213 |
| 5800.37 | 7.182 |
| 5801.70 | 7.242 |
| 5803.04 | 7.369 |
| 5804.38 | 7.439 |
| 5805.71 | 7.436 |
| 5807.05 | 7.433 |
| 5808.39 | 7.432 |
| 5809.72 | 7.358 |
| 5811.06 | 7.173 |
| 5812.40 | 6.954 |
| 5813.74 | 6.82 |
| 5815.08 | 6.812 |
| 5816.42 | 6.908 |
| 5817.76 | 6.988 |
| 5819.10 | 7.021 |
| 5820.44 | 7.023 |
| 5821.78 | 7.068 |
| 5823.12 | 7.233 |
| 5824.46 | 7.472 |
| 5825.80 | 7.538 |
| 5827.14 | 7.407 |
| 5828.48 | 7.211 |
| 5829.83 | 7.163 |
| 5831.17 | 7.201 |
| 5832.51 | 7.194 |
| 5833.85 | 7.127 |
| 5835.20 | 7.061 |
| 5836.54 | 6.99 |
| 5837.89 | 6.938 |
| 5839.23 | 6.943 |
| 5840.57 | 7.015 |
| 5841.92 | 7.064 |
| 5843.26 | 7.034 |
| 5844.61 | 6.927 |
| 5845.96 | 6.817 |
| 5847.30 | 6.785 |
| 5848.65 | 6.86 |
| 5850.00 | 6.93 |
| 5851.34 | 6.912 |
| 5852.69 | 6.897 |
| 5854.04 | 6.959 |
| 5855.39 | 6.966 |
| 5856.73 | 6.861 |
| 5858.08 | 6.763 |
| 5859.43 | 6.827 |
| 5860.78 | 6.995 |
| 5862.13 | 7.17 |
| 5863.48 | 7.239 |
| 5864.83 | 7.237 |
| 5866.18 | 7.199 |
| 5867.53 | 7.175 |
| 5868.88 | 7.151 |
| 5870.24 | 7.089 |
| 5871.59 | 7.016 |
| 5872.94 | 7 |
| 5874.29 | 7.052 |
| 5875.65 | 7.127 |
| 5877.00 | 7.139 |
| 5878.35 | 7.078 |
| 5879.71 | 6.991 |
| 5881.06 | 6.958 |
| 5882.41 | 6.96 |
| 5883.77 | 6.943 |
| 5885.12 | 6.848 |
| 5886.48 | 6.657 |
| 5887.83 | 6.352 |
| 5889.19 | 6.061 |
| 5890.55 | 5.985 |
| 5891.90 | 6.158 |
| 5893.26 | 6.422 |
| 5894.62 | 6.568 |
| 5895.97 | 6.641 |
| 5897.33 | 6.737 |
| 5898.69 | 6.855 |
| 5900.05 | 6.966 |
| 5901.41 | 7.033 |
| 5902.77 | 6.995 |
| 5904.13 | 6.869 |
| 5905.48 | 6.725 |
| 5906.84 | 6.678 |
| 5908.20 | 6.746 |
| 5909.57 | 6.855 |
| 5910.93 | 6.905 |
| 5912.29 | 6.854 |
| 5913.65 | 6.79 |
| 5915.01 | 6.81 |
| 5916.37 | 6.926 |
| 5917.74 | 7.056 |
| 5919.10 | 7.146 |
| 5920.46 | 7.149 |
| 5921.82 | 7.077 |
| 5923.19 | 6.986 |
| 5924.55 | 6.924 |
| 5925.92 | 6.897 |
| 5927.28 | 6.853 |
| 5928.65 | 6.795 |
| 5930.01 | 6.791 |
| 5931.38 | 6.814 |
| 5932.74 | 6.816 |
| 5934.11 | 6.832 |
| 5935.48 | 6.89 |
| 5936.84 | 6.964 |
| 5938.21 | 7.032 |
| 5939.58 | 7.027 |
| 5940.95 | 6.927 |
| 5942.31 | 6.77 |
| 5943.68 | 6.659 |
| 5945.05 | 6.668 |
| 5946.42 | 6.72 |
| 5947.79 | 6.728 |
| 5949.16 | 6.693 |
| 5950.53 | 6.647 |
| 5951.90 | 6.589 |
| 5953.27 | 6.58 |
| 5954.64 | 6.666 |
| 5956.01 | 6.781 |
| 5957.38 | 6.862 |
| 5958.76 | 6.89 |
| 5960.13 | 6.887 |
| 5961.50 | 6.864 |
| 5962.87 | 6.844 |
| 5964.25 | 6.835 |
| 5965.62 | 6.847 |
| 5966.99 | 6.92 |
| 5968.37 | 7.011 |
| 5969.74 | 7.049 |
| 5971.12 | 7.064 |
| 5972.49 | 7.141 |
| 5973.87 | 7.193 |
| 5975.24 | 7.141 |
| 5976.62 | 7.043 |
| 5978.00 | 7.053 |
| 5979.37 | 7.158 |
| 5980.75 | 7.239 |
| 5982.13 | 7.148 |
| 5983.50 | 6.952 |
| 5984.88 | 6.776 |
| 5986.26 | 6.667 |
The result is 1.4 AA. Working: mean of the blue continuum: 7.12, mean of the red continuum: 6.85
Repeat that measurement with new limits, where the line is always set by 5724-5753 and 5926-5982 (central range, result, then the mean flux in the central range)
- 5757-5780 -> 0.3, 7.15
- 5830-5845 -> 0.1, 7.05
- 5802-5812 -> -0.3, 7.36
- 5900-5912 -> 0.2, 6.86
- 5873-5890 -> 0.4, 6.84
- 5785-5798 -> 0.2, 7.09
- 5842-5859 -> 0.5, 6.9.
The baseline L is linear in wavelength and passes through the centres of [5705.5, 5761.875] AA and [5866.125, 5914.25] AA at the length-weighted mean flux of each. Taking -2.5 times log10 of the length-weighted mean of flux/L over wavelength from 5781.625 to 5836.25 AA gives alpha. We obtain -0.03 mag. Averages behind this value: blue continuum 7.14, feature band 7.16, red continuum 6.82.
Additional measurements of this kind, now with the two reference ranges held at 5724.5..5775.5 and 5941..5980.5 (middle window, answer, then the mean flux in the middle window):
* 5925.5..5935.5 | 0.02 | 6.83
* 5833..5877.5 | 0.01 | 7.01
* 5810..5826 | 0.01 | 7.08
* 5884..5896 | 0.09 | 6.42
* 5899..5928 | 0.01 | 6.91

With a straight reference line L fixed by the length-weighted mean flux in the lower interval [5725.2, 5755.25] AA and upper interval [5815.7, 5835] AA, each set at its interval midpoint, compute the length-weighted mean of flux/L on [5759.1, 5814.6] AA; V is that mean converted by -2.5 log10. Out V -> 0.01 mag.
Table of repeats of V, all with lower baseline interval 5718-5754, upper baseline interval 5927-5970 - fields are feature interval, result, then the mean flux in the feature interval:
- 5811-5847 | 0.00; 7.07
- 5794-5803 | -0.01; 7.2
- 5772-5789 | 0.02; 7.09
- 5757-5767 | 0.03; 7.05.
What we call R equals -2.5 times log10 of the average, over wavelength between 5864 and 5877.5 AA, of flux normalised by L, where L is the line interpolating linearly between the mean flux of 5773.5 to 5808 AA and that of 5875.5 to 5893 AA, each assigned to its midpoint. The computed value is -0.06 mag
